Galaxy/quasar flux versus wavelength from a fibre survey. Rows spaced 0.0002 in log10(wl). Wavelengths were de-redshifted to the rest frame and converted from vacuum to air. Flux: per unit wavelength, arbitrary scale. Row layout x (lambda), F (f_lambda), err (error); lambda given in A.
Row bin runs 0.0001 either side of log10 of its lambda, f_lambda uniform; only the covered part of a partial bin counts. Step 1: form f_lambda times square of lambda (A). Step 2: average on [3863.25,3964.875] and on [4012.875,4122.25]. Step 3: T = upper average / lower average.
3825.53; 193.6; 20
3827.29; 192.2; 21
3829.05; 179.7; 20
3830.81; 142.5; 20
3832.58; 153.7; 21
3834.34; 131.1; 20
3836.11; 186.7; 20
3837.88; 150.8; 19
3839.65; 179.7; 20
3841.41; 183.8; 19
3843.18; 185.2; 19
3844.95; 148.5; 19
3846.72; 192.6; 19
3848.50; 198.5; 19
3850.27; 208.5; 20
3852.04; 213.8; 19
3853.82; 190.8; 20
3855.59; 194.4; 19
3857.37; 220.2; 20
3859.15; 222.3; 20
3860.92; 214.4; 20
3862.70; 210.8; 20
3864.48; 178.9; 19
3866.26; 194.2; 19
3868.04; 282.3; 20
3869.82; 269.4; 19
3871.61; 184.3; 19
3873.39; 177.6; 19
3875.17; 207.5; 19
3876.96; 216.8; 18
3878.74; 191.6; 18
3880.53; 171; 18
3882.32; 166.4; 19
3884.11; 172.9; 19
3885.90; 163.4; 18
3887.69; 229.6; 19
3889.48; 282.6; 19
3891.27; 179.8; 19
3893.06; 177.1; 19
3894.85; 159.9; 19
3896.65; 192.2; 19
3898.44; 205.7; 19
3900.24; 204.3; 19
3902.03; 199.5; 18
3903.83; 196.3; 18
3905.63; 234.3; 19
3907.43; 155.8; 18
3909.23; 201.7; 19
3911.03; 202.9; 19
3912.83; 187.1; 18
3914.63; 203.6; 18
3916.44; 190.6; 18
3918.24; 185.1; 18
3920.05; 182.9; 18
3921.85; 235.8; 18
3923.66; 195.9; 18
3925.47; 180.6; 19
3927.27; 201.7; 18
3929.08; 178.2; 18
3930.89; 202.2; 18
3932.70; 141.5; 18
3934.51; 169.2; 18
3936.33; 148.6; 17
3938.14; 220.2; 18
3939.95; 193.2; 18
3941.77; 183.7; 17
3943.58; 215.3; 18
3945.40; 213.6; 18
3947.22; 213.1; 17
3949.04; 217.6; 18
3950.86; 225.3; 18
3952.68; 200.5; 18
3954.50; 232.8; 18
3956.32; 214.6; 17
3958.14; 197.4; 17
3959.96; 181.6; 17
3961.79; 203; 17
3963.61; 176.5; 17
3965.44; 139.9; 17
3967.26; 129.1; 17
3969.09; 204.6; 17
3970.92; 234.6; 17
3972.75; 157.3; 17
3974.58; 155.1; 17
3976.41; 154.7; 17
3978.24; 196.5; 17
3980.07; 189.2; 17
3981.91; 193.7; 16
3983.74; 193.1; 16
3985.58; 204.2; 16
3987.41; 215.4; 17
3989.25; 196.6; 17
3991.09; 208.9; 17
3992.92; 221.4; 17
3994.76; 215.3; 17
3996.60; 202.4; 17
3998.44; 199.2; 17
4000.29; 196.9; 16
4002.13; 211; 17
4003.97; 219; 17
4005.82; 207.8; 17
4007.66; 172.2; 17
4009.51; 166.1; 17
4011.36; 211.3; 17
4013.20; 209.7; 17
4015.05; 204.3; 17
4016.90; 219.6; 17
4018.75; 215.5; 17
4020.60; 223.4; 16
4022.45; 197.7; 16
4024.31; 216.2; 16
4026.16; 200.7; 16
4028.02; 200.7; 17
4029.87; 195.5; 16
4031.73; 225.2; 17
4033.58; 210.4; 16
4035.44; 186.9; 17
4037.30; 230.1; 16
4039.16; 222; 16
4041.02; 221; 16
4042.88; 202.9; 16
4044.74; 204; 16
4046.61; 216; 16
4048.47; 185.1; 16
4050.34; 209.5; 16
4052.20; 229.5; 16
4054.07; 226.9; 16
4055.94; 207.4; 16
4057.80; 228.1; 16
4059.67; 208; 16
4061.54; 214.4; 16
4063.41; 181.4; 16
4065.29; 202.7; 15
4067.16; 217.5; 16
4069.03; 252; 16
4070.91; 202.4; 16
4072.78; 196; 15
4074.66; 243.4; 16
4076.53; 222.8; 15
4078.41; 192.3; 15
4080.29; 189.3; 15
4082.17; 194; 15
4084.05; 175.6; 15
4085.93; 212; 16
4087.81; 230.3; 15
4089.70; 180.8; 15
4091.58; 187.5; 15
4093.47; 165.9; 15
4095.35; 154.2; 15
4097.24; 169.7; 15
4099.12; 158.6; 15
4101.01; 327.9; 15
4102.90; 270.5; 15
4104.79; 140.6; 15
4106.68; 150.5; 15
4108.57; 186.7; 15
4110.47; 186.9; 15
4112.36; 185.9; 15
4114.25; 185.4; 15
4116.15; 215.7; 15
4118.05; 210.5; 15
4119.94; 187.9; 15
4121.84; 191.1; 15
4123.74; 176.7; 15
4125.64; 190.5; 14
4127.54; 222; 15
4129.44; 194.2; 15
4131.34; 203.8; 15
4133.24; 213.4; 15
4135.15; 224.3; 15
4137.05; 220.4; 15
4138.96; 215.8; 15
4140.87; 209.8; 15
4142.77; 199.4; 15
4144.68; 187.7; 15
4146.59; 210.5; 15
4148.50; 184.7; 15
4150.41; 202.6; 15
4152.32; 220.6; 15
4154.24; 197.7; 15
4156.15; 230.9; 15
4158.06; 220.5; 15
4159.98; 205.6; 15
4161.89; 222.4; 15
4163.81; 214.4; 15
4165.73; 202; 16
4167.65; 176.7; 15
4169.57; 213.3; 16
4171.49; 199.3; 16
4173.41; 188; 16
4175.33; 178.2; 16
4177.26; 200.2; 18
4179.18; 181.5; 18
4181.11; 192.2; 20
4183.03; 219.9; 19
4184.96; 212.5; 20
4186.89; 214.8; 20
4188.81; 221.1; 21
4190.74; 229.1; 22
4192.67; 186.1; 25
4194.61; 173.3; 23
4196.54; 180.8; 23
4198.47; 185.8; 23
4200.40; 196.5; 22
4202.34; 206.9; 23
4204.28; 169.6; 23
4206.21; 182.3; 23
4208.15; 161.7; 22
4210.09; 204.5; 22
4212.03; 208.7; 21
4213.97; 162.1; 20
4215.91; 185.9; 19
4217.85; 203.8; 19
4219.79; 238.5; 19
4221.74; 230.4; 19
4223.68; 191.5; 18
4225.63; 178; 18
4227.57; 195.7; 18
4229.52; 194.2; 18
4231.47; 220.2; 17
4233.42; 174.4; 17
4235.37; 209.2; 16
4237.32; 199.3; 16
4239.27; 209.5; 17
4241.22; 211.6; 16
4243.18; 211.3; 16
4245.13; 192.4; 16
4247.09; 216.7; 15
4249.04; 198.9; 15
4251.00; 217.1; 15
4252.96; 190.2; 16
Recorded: 1.1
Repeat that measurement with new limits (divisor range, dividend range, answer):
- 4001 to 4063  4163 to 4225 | 1.02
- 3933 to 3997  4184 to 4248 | 1.16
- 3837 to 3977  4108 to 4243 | 1.17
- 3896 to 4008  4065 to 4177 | 1.12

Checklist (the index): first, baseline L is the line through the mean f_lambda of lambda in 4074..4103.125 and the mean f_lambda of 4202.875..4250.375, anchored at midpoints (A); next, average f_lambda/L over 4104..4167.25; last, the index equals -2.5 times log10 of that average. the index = 0.00 mag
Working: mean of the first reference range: 203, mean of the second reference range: 198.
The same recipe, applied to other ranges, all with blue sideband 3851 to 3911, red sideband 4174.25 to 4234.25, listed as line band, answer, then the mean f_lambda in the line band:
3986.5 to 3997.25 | -0.05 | 210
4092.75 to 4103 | -0.03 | 204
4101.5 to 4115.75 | 0.03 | 192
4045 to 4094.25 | -0.04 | 207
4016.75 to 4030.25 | -0.05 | 209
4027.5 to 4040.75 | -0.06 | 211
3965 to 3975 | 0.16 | 172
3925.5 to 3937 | 0.15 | 175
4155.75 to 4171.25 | -0.07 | 209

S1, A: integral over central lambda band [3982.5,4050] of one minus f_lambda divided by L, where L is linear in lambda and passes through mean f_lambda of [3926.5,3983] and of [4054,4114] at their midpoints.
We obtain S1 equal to -3.80 A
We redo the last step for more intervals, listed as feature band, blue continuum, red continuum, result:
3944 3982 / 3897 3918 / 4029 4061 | 2.1 A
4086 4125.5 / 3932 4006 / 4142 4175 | 1.6 A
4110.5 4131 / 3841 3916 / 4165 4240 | 0.2 A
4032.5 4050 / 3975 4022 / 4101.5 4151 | -0.7 A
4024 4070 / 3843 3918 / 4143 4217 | -3.0 A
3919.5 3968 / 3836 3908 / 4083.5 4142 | 1.3 A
